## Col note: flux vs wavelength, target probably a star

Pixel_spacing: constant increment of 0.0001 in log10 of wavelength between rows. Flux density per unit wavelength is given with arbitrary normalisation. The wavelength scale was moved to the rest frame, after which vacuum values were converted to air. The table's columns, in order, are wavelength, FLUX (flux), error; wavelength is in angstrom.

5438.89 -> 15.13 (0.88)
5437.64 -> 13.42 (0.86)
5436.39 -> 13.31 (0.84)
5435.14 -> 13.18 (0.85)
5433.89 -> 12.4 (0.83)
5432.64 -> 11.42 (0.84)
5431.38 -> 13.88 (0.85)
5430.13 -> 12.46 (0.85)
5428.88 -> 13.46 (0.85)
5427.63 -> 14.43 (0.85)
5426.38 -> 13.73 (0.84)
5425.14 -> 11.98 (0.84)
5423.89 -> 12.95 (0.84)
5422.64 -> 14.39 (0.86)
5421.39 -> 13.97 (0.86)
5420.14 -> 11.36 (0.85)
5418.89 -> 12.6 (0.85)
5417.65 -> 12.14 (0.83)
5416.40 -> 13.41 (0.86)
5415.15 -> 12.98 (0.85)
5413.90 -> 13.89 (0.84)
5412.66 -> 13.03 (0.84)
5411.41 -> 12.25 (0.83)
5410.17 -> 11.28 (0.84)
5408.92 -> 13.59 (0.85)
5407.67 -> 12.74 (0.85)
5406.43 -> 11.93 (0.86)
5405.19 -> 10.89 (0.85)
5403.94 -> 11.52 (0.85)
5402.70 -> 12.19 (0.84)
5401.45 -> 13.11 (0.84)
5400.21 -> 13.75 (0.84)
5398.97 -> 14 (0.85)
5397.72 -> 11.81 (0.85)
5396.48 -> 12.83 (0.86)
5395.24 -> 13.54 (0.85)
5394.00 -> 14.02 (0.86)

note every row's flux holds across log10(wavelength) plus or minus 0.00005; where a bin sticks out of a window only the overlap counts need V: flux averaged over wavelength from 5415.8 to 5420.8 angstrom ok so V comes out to 12.4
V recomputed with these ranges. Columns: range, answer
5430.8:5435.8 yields 12.7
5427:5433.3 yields 13.1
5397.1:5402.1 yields 13.2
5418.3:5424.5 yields 13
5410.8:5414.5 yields 13.1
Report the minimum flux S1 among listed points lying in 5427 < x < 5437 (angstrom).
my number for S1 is 11.42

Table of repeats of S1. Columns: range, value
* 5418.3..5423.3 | 11.36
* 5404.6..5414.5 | 10.89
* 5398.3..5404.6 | 11.52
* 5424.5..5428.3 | 11.98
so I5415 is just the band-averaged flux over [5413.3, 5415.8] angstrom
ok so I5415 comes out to 13.4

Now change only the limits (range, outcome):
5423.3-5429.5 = 13.3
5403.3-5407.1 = 11.5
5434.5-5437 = 13.3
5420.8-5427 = 13.4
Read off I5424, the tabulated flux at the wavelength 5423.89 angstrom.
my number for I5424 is 12.95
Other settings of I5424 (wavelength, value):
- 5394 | 14.02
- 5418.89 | 12.6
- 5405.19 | 10.89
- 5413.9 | 13.89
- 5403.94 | 11.52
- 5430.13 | 12.46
